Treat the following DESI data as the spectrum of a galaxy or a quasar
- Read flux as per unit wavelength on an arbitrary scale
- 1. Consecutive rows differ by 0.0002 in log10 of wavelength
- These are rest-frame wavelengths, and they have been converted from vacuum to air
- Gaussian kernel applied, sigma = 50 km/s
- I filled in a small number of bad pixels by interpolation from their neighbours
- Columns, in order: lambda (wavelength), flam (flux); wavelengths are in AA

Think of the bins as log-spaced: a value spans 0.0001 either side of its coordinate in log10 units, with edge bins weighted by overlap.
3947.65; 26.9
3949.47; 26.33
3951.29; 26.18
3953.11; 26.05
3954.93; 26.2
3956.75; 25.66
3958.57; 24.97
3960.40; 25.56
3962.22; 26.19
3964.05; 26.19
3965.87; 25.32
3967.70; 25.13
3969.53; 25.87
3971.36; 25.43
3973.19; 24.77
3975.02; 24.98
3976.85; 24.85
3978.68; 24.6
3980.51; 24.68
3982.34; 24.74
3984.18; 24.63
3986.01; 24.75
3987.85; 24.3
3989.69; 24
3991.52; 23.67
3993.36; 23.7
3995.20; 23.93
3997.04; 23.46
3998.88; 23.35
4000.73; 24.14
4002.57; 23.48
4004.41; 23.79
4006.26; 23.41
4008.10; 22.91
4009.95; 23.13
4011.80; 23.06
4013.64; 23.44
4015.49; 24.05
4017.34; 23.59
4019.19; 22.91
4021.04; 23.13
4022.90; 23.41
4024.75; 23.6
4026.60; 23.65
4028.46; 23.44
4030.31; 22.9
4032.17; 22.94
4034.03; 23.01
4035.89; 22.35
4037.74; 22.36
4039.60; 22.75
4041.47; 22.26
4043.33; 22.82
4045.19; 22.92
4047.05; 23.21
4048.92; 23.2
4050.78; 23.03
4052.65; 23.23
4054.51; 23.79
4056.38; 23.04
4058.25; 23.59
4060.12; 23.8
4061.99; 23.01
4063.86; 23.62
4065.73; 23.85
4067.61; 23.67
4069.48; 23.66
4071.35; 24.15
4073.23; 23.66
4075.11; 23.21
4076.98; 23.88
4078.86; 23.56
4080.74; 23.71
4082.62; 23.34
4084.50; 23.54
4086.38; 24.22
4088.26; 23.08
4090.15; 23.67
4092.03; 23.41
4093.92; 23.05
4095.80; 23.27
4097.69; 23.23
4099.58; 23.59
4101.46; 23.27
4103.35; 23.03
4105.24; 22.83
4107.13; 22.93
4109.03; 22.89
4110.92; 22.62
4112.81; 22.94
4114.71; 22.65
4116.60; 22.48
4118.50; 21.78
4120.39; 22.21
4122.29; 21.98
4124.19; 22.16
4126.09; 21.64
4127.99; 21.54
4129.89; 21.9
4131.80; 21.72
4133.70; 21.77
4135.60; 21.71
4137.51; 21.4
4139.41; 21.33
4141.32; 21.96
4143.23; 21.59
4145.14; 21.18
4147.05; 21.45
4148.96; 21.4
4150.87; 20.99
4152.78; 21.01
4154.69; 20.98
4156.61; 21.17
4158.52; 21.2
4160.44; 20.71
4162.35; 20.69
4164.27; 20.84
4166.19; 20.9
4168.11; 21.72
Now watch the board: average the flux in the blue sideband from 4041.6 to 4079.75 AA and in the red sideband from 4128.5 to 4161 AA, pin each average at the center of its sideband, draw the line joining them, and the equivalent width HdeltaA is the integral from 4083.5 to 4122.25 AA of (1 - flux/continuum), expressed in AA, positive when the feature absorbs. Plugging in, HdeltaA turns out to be -1.0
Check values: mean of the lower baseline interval 23.4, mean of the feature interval 23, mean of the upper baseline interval 21.4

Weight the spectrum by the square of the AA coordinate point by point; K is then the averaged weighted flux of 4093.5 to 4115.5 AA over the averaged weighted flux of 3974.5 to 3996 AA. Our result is 1.00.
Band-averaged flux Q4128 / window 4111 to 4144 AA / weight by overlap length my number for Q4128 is 21.9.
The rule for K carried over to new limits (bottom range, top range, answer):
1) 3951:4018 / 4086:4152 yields 0.97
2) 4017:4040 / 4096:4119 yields 1.03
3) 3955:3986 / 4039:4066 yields 0.96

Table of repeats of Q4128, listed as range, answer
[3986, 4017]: 23.6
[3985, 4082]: 23.4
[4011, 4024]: 23.4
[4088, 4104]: 23.3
